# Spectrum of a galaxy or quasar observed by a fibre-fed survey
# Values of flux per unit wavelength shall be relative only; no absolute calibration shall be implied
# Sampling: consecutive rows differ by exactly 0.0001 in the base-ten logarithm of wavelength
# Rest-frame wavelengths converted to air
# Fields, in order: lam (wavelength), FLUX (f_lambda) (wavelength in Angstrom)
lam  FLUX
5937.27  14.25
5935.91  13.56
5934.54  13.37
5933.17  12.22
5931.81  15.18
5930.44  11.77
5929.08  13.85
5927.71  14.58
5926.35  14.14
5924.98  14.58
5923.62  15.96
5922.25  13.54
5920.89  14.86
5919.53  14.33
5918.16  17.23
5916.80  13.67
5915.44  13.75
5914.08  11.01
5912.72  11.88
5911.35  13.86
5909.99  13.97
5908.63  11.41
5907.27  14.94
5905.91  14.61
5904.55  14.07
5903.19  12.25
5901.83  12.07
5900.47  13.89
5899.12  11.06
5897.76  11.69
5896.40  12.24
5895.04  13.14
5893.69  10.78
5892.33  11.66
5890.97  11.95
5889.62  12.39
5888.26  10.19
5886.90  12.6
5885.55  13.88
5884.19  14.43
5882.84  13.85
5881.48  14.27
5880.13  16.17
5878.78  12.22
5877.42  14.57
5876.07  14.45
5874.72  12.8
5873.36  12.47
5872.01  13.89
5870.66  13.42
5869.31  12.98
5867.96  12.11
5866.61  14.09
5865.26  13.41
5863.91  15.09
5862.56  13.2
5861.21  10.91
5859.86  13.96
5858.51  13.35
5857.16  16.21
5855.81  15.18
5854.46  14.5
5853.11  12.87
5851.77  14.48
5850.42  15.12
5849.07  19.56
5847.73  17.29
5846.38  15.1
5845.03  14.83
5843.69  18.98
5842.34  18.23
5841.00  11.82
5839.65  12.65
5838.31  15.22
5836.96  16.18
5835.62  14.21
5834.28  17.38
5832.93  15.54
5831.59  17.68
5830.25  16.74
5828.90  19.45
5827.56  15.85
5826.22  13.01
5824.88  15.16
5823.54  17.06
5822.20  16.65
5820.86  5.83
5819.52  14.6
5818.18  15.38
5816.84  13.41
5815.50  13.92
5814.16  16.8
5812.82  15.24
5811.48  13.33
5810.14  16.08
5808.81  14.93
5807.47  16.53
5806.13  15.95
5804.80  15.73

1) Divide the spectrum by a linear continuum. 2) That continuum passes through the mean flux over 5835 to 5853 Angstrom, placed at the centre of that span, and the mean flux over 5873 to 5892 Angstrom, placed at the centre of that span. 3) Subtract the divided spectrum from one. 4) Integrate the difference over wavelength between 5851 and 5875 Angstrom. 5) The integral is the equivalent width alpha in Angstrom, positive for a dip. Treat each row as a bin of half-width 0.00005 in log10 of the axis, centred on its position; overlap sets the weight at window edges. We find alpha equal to 1.4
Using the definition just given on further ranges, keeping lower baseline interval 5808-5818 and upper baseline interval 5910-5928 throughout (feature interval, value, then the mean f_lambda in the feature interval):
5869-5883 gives 0.63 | 13.8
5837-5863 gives -0.66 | 15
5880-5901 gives 2.40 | 12.7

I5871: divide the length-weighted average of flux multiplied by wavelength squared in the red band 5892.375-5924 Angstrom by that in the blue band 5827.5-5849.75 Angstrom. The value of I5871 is 0.83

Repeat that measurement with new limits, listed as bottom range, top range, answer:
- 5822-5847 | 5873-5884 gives 0.89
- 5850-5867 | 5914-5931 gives 1.04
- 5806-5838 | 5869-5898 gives 0.87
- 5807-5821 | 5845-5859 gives 1.08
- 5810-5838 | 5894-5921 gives 0.90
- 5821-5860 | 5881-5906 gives 0.83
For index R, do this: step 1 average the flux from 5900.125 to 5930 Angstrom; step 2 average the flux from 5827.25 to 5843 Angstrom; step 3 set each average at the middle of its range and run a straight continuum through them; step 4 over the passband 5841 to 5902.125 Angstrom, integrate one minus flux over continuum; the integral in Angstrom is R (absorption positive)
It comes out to 4.8 Angstrom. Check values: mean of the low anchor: 15.9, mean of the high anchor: 13.8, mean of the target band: 13.8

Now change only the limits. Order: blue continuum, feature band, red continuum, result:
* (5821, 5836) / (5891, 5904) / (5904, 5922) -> 1.9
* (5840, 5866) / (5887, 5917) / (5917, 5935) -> 4.0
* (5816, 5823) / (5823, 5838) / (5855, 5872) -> -3.2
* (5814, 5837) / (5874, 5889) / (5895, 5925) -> 0.5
